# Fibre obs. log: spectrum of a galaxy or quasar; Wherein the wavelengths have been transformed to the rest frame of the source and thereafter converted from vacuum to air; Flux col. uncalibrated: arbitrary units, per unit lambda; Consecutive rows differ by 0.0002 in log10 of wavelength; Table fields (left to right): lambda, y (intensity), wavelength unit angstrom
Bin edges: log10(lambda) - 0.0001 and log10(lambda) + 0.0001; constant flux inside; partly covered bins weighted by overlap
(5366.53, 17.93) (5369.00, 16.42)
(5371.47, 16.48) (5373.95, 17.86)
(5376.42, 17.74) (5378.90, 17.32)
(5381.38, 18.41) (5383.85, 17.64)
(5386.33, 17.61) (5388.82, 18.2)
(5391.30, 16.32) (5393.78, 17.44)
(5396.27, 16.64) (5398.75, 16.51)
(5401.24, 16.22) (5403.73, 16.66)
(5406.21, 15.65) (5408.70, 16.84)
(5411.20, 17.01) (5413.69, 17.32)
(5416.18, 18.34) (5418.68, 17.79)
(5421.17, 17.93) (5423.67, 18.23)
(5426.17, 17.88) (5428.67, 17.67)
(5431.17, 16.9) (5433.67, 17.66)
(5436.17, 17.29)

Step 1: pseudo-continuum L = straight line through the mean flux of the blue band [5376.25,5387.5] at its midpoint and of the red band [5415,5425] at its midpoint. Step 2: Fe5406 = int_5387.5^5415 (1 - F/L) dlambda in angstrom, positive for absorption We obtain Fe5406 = 1.69 angstrom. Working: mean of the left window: 17.7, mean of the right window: 18.1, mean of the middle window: 16.8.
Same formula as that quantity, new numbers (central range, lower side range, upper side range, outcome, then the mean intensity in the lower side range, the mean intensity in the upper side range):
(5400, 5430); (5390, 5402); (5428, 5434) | -0.5 angstrom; 16.7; 17.4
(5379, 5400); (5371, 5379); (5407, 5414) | -0.1 angstrom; 17.4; 16.9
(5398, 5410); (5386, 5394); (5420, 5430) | 0.8 angstrom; 17.4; 17.9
